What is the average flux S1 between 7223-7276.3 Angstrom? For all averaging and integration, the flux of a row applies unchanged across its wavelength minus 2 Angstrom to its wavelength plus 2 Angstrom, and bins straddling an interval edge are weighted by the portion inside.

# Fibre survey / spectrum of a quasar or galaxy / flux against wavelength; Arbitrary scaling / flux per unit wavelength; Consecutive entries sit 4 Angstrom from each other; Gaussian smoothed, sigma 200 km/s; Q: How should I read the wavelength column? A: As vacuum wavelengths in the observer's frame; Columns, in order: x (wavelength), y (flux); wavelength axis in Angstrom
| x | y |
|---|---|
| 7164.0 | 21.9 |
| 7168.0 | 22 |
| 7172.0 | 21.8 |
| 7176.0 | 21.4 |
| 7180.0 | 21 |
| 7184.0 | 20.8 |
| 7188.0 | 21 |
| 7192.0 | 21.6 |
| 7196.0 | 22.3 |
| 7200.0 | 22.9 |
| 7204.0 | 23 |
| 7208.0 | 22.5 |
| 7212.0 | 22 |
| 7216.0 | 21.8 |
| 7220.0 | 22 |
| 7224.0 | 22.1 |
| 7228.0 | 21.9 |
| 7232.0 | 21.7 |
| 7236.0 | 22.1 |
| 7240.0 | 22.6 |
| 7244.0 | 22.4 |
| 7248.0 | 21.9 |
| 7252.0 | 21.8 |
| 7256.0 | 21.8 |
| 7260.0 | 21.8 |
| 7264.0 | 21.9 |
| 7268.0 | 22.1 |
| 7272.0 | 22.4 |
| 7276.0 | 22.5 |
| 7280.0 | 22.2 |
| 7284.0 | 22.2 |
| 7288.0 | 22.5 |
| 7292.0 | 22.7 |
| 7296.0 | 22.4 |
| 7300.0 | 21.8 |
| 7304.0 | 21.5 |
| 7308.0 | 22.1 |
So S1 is 22.1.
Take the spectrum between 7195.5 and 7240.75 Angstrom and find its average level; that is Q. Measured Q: 22.2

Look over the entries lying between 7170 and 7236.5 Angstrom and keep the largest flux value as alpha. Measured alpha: 23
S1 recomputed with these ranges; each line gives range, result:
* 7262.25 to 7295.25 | 22.3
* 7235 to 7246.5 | 22.4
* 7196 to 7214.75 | 22.5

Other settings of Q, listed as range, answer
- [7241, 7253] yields 22.1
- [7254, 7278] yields 22.1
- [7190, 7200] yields 22.1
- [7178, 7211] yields 21.9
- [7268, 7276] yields 22.4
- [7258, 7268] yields 21.9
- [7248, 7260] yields 21.8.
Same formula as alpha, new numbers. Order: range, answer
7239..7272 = 22.6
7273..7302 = 22.7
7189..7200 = 22.9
